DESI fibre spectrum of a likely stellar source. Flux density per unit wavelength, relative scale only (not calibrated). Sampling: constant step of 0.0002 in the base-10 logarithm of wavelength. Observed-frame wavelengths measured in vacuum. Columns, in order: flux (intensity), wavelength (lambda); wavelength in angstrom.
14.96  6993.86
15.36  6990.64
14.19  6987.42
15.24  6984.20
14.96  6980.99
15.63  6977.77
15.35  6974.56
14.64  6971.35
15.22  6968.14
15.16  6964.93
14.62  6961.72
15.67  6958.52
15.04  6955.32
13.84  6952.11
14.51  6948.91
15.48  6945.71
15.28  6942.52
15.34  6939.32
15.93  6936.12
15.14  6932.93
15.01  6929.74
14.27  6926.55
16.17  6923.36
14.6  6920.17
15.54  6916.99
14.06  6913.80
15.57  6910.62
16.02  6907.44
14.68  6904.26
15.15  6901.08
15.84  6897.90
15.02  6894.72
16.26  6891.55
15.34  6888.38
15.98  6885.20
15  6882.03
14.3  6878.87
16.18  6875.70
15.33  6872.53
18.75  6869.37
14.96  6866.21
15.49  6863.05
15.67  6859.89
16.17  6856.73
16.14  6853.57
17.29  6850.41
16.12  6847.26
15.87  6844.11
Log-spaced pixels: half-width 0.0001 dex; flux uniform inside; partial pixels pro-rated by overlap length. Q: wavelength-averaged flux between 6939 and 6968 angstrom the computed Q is 15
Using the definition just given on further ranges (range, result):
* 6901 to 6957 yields 15.1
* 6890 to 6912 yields 15.5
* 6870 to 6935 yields 15.3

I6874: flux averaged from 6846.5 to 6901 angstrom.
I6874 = 15.8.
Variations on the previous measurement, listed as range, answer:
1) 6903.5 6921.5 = 15.1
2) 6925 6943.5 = 15.2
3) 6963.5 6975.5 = 15.1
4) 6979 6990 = 14.9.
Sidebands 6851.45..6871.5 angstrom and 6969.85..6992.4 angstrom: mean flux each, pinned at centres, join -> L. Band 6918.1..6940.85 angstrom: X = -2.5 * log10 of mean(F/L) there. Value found 0.02 mag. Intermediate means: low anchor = 16.2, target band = 15.2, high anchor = 15.1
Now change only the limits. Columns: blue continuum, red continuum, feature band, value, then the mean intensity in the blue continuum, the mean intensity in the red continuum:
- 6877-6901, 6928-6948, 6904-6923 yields 0.013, 15.4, 15.3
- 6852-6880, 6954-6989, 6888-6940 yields 0.017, 15.9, 15.1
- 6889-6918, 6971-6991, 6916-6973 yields 0.008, 15.3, 15.1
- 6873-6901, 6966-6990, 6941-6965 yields 0.016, 15.5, 15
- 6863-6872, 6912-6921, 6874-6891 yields 0.036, 16.4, 14.8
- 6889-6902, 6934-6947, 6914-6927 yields 0.030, 15.6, 15.5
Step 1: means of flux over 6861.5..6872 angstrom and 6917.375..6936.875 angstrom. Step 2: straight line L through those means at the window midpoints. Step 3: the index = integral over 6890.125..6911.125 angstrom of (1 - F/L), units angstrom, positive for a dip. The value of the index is 0.2 angstrom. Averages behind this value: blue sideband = 16.3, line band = 15.5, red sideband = 15.2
